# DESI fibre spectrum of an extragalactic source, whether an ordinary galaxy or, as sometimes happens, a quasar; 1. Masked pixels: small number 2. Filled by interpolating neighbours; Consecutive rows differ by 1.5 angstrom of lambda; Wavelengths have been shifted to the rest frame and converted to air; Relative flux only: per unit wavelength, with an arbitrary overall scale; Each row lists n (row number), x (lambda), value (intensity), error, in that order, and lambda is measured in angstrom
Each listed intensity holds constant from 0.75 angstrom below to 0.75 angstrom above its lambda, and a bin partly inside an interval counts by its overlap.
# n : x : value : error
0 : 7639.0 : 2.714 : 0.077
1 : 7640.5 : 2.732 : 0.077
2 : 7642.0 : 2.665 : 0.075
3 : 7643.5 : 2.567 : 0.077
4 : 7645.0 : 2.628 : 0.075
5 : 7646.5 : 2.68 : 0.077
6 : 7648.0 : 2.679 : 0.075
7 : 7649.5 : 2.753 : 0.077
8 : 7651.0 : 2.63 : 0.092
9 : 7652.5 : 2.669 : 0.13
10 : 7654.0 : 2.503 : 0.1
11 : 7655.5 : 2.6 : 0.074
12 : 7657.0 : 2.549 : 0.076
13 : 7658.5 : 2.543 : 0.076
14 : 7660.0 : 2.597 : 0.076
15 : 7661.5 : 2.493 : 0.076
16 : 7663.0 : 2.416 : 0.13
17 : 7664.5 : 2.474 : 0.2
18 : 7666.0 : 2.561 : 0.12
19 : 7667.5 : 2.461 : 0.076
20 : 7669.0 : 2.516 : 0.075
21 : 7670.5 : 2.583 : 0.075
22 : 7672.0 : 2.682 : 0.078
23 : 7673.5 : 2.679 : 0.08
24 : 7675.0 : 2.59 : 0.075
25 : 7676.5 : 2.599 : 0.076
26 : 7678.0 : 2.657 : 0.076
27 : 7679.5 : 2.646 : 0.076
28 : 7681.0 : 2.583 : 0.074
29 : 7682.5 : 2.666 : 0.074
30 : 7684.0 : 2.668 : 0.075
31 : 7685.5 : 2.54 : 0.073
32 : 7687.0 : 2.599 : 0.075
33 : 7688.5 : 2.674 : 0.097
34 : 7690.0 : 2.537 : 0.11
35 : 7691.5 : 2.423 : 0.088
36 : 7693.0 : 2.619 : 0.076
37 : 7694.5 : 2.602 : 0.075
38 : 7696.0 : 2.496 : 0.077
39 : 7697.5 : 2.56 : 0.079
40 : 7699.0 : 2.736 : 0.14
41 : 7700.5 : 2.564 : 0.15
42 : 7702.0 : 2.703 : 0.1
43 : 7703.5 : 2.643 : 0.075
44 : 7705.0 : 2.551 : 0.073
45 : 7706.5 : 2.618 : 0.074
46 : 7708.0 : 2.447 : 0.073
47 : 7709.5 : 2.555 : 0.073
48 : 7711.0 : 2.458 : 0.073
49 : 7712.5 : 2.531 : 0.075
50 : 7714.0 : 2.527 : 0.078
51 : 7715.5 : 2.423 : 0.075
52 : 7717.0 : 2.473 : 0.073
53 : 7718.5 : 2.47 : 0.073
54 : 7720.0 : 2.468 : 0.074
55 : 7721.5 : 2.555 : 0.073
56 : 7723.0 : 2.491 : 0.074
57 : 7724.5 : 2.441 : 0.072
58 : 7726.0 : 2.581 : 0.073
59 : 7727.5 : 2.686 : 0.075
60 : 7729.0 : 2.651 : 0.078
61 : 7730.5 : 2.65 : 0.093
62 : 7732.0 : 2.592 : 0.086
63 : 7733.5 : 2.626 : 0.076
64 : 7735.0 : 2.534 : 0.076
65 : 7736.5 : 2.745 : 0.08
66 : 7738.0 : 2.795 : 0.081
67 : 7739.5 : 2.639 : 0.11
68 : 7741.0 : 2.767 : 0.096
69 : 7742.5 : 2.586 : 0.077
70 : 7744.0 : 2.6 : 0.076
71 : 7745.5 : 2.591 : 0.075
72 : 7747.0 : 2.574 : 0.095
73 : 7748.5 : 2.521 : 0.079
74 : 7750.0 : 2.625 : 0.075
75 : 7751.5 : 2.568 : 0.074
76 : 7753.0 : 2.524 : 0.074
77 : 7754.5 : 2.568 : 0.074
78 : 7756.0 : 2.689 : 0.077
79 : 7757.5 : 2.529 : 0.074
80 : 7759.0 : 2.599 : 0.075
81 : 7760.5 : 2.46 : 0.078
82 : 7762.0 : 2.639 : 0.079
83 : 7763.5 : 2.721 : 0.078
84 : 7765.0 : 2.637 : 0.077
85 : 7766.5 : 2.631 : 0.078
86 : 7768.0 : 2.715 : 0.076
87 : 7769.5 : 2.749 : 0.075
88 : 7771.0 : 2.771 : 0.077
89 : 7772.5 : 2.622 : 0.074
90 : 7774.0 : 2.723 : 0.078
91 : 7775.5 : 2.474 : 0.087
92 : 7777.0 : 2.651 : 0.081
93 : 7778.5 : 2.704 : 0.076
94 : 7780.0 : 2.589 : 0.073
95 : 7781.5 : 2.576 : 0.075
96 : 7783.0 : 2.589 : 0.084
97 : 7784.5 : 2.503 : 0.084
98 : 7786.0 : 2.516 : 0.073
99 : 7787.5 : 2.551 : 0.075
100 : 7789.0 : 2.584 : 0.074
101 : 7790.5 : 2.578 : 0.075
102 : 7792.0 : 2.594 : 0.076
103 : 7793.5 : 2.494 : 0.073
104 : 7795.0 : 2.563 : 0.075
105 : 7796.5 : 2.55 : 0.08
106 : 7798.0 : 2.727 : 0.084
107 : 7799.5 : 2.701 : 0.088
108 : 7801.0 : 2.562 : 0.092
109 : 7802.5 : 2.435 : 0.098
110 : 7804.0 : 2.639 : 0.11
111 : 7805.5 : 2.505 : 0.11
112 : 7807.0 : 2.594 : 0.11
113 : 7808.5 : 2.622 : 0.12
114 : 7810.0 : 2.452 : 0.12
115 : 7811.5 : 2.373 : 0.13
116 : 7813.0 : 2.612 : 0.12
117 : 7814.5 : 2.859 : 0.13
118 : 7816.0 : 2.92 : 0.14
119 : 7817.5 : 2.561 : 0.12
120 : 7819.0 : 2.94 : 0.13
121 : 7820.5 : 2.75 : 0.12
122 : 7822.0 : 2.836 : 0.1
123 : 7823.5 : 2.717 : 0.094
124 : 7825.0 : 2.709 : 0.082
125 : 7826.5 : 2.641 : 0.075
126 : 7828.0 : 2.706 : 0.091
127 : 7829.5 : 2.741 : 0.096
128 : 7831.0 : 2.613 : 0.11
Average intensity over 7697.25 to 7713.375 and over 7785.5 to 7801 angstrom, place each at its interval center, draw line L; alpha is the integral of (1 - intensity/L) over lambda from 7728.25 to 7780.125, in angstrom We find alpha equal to -1.0 angstrom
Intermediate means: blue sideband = 2.58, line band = 2.63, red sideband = 2.59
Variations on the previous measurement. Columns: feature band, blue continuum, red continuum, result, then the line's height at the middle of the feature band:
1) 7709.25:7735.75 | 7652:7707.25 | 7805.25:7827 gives 0.75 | 2.61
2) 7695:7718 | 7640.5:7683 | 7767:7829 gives 0.50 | 2.61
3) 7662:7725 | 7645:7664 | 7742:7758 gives 0.69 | 2.59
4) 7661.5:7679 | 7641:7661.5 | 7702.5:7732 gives 0.21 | 2.59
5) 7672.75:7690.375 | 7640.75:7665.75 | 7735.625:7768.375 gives -0.14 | 2.6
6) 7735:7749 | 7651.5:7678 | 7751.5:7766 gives -0.29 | 2.59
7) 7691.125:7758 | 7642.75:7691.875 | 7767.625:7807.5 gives 0.44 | 2.6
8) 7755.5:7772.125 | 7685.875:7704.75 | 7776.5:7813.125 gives -0.46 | 2.58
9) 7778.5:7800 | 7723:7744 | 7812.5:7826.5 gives 1.06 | 2.72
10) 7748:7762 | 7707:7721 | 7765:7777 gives 0.25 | 2.62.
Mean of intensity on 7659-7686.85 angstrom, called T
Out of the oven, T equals 2.58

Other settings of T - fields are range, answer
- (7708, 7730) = 2.52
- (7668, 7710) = 2.6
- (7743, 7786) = 2.61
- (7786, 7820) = 2.61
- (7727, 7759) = 2.62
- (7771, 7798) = 2.59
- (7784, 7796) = 2.55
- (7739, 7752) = 2.61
